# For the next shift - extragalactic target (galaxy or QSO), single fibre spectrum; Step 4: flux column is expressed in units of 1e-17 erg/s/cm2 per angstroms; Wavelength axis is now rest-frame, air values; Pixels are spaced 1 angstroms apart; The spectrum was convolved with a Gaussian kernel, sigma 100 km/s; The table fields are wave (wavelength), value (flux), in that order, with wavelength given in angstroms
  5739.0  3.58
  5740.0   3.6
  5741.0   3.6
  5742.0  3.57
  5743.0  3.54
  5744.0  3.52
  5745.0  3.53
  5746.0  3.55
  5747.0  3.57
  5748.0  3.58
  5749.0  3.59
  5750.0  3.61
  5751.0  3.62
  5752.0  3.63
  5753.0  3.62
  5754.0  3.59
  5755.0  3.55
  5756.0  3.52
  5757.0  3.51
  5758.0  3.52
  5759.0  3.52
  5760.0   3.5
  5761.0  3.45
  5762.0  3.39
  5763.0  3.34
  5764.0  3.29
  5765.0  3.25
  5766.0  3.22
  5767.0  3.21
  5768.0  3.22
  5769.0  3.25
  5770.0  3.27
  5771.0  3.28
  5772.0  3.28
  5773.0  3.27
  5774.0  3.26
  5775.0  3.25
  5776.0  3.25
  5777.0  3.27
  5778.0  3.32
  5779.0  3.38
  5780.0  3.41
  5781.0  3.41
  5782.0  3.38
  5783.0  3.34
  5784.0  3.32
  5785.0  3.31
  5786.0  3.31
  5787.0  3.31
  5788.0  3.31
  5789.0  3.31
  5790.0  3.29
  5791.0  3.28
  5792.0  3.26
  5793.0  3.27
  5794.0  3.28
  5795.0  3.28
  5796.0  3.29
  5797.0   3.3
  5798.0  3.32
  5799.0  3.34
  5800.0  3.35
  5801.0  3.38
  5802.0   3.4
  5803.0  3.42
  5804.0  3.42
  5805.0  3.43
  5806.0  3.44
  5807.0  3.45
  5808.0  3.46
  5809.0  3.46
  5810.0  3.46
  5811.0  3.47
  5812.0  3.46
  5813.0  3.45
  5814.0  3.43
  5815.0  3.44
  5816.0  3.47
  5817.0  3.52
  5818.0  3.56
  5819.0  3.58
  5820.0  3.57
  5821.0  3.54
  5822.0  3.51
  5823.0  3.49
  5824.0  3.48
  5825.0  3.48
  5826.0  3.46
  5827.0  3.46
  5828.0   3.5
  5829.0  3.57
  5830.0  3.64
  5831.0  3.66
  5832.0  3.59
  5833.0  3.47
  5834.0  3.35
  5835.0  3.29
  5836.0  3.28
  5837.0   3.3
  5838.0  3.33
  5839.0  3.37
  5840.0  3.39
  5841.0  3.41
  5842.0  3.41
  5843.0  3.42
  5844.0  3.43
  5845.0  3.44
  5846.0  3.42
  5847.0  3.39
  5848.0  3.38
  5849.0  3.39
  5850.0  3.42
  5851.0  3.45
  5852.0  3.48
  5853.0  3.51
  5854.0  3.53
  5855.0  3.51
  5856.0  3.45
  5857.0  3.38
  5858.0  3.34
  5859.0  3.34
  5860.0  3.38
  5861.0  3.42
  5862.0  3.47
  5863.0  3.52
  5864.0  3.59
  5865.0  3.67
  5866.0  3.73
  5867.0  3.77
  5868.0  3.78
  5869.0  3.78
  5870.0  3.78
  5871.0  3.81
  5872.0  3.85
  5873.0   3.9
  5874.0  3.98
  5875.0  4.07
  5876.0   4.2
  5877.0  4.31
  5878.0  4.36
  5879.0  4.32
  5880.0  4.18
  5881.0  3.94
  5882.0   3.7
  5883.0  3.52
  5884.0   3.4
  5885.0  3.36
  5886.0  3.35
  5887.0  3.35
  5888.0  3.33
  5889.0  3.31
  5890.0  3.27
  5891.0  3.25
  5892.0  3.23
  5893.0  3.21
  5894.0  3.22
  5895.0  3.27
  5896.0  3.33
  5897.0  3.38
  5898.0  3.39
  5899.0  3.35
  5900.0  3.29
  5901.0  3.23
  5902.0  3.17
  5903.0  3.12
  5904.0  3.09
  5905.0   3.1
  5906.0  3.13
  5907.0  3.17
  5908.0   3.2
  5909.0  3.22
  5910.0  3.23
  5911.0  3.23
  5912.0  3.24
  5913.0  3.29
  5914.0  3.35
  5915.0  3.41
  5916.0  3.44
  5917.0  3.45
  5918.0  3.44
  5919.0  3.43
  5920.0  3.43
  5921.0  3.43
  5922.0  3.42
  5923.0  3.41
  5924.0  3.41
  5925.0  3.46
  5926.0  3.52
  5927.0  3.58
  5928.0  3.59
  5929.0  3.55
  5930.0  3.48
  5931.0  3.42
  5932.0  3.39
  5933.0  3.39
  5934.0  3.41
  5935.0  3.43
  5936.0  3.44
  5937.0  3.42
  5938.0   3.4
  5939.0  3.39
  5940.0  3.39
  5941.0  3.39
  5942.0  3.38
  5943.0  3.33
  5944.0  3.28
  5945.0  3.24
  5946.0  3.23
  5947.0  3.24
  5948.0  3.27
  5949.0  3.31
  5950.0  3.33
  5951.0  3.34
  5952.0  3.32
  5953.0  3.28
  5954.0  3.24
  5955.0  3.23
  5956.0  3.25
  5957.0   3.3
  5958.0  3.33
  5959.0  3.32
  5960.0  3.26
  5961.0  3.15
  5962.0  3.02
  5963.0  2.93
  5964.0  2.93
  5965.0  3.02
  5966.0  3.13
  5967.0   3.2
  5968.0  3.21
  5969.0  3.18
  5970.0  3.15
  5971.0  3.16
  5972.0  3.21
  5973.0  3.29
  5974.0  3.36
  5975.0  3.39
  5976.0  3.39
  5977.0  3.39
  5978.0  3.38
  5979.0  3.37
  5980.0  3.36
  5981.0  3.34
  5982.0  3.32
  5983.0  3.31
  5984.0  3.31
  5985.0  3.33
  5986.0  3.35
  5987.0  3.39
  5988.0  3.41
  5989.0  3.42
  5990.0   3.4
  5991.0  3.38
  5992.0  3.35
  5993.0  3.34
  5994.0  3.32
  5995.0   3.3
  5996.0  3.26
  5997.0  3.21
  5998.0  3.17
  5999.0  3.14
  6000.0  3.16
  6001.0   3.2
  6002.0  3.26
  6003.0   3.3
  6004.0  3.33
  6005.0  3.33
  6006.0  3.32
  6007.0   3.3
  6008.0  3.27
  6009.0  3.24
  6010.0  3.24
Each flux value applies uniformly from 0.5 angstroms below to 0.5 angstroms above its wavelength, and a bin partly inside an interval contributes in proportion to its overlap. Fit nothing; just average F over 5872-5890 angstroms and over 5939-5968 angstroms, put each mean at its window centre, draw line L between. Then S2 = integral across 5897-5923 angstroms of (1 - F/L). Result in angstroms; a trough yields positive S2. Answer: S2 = 2.0 angstroms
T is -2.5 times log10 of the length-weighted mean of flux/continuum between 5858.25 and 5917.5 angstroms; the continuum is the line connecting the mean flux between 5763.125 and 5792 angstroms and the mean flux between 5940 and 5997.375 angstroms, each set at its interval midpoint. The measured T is -0.070 mag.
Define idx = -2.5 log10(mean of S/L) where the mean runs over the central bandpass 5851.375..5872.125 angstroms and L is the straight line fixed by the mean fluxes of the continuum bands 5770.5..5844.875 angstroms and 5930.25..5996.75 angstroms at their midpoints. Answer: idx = -0.07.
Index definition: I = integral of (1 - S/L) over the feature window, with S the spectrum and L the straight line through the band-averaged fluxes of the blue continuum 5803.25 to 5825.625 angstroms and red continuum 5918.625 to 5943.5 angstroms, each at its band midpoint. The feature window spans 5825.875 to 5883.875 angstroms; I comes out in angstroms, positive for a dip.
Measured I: -2.3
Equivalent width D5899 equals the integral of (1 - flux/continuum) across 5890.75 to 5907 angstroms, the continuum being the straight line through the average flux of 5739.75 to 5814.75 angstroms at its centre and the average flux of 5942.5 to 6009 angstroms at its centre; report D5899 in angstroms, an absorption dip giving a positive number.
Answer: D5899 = 0.4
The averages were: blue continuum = 3.4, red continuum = 3.27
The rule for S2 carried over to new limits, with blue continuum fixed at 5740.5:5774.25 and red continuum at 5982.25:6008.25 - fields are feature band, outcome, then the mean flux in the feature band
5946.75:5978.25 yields 0.8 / 3.23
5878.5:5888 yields -0.8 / 3.66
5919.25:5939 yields -0.6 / 3.45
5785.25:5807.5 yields 0.6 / 3.34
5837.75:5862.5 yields -0.2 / 3.42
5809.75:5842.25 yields -0.6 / 3.47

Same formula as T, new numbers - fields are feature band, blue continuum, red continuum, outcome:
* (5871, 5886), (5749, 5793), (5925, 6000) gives -0.17 mag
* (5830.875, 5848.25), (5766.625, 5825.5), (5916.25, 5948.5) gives -0.01 mag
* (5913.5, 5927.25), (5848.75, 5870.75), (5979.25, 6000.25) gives 0.00 mag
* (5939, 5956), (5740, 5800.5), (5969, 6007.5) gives 0.01 mag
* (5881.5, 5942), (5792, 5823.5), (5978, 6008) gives 0.00 mag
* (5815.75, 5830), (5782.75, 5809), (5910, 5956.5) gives -0.05 mag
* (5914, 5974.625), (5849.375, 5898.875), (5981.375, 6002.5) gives 0.03 mag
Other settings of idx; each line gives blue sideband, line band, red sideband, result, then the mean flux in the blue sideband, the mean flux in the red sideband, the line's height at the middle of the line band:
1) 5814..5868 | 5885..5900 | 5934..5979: 0.026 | 3.47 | 3.27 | 3.38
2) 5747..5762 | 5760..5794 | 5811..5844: 0.070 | 3.55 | 3.46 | 3.53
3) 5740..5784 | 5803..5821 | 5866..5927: -0.008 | 3.42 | 3.5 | 3.45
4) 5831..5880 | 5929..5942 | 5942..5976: -0.034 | 3.59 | 3.23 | 3.31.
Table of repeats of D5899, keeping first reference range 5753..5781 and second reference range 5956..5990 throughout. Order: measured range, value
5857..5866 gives -0.4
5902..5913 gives 0.4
